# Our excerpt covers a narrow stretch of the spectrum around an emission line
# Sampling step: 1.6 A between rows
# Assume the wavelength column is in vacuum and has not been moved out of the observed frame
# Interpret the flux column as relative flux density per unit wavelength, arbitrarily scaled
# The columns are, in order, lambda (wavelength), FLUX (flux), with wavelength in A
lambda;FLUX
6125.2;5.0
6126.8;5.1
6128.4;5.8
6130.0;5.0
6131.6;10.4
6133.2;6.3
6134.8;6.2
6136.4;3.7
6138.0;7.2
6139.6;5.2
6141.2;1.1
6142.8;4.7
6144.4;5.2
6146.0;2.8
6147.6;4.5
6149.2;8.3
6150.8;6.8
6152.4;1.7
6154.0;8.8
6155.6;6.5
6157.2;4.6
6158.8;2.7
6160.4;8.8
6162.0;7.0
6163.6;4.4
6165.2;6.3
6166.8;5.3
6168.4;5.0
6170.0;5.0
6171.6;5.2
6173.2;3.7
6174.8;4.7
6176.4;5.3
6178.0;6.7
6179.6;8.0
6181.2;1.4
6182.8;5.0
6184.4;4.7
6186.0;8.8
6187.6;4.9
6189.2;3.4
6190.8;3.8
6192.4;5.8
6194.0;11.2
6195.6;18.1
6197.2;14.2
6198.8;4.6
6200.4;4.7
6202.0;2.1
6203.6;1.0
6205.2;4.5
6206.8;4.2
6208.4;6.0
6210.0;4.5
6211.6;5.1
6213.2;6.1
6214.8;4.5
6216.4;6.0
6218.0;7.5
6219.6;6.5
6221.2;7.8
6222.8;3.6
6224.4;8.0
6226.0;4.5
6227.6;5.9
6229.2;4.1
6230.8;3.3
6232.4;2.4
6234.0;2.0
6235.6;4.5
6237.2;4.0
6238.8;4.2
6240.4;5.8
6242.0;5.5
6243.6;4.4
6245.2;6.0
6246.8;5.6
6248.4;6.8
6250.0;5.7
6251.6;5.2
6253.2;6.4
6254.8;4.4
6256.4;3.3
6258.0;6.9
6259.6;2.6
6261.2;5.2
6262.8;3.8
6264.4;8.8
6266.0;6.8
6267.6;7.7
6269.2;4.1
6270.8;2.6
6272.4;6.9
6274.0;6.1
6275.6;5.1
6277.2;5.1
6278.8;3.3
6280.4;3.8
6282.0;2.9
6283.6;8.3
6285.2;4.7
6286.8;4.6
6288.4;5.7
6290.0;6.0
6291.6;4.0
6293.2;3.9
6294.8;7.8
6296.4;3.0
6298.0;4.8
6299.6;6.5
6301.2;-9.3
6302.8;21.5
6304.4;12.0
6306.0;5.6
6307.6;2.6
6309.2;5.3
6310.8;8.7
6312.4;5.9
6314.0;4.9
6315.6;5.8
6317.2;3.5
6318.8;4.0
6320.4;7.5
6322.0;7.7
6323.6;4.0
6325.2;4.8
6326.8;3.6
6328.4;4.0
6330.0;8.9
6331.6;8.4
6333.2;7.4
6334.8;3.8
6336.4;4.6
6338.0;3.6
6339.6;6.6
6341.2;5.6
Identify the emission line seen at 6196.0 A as H-beta 4861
